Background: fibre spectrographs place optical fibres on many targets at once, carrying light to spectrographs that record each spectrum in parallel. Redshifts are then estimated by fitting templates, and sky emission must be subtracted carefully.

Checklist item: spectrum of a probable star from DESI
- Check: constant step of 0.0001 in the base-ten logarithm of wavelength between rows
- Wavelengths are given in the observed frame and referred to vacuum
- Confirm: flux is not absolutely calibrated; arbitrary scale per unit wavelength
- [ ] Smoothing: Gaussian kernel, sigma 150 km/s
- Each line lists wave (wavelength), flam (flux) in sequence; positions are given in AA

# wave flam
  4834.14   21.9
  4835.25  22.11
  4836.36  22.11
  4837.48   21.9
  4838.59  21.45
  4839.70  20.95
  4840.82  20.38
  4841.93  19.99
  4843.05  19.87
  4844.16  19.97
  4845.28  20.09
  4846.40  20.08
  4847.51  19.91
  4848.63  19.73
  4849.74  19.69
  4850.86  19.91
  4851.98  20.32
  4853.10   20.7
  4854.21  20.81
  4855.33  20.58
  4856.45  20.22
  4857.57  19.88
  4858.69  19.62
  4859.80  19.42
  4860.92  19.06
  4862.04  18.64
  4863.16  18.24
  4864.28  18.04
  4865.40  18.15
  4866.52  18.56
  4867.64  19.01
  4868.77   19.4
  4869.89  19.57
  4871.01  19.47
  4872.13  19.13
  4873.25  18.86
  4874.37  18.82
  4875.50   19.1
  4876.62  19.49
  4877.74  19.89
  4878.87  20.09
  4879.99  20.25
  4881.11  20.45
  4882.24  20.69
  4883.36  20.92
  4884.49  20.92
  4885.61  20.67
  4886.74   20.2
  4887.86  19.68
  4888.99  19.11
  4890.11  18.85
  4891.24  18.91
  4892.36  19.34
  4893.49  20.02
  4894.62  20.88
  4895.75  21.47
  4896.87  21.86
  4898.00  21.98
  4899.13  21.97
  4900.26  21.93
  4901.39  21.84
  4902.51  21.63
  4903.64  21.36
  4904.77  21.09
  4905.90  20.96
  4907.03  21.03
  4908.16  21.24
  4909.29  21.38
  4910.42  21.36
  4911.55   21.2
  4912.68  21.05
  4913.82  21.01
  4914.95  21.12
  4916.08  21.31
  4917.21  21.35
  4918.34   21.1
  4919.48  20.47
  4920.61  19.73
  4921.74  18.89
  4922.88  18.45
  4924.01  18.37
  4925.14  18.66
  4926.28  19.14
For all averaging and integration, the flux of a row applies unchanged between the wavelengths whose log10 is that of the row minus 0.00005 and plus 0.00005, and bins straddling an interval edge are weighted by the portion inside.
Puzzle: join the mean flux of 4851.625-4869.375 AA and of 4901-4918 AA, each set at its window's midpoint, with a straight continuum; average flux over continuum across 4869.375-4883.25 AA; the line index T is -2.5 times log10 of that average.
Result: 0.017 mag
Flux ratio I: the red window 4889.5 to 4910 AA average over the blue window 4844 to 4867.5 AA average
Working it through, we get 1.1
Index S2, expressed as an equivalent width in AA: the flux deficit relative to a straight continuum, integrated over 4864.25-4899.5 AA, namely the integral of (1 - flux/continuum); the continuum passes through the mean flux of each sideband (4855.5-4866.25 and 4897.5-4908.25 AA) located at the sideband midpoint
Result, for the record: 0.7 AA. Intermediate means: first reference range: 19.1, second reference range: 21.5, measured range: 19.9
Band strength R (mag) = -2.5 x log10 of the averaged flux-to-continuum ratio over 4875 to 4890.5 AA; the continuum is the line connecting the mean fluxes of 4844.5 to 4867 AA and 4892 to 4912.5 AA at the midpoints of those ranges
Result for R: 0.03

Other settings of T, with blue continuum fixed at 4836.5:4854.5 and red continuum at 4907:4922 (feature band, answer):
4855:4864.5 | 0.06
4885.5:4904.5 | 0.00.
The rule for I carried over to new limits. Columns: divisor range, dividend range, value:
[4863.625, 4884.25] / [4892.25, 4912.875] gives 1.09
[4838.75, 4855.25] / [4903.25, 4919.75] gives 1.05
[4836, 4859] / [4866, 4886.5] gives 0.97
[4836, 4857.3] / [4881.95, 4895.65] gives 0.98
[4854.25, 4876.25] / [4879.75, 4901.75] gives 1.07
